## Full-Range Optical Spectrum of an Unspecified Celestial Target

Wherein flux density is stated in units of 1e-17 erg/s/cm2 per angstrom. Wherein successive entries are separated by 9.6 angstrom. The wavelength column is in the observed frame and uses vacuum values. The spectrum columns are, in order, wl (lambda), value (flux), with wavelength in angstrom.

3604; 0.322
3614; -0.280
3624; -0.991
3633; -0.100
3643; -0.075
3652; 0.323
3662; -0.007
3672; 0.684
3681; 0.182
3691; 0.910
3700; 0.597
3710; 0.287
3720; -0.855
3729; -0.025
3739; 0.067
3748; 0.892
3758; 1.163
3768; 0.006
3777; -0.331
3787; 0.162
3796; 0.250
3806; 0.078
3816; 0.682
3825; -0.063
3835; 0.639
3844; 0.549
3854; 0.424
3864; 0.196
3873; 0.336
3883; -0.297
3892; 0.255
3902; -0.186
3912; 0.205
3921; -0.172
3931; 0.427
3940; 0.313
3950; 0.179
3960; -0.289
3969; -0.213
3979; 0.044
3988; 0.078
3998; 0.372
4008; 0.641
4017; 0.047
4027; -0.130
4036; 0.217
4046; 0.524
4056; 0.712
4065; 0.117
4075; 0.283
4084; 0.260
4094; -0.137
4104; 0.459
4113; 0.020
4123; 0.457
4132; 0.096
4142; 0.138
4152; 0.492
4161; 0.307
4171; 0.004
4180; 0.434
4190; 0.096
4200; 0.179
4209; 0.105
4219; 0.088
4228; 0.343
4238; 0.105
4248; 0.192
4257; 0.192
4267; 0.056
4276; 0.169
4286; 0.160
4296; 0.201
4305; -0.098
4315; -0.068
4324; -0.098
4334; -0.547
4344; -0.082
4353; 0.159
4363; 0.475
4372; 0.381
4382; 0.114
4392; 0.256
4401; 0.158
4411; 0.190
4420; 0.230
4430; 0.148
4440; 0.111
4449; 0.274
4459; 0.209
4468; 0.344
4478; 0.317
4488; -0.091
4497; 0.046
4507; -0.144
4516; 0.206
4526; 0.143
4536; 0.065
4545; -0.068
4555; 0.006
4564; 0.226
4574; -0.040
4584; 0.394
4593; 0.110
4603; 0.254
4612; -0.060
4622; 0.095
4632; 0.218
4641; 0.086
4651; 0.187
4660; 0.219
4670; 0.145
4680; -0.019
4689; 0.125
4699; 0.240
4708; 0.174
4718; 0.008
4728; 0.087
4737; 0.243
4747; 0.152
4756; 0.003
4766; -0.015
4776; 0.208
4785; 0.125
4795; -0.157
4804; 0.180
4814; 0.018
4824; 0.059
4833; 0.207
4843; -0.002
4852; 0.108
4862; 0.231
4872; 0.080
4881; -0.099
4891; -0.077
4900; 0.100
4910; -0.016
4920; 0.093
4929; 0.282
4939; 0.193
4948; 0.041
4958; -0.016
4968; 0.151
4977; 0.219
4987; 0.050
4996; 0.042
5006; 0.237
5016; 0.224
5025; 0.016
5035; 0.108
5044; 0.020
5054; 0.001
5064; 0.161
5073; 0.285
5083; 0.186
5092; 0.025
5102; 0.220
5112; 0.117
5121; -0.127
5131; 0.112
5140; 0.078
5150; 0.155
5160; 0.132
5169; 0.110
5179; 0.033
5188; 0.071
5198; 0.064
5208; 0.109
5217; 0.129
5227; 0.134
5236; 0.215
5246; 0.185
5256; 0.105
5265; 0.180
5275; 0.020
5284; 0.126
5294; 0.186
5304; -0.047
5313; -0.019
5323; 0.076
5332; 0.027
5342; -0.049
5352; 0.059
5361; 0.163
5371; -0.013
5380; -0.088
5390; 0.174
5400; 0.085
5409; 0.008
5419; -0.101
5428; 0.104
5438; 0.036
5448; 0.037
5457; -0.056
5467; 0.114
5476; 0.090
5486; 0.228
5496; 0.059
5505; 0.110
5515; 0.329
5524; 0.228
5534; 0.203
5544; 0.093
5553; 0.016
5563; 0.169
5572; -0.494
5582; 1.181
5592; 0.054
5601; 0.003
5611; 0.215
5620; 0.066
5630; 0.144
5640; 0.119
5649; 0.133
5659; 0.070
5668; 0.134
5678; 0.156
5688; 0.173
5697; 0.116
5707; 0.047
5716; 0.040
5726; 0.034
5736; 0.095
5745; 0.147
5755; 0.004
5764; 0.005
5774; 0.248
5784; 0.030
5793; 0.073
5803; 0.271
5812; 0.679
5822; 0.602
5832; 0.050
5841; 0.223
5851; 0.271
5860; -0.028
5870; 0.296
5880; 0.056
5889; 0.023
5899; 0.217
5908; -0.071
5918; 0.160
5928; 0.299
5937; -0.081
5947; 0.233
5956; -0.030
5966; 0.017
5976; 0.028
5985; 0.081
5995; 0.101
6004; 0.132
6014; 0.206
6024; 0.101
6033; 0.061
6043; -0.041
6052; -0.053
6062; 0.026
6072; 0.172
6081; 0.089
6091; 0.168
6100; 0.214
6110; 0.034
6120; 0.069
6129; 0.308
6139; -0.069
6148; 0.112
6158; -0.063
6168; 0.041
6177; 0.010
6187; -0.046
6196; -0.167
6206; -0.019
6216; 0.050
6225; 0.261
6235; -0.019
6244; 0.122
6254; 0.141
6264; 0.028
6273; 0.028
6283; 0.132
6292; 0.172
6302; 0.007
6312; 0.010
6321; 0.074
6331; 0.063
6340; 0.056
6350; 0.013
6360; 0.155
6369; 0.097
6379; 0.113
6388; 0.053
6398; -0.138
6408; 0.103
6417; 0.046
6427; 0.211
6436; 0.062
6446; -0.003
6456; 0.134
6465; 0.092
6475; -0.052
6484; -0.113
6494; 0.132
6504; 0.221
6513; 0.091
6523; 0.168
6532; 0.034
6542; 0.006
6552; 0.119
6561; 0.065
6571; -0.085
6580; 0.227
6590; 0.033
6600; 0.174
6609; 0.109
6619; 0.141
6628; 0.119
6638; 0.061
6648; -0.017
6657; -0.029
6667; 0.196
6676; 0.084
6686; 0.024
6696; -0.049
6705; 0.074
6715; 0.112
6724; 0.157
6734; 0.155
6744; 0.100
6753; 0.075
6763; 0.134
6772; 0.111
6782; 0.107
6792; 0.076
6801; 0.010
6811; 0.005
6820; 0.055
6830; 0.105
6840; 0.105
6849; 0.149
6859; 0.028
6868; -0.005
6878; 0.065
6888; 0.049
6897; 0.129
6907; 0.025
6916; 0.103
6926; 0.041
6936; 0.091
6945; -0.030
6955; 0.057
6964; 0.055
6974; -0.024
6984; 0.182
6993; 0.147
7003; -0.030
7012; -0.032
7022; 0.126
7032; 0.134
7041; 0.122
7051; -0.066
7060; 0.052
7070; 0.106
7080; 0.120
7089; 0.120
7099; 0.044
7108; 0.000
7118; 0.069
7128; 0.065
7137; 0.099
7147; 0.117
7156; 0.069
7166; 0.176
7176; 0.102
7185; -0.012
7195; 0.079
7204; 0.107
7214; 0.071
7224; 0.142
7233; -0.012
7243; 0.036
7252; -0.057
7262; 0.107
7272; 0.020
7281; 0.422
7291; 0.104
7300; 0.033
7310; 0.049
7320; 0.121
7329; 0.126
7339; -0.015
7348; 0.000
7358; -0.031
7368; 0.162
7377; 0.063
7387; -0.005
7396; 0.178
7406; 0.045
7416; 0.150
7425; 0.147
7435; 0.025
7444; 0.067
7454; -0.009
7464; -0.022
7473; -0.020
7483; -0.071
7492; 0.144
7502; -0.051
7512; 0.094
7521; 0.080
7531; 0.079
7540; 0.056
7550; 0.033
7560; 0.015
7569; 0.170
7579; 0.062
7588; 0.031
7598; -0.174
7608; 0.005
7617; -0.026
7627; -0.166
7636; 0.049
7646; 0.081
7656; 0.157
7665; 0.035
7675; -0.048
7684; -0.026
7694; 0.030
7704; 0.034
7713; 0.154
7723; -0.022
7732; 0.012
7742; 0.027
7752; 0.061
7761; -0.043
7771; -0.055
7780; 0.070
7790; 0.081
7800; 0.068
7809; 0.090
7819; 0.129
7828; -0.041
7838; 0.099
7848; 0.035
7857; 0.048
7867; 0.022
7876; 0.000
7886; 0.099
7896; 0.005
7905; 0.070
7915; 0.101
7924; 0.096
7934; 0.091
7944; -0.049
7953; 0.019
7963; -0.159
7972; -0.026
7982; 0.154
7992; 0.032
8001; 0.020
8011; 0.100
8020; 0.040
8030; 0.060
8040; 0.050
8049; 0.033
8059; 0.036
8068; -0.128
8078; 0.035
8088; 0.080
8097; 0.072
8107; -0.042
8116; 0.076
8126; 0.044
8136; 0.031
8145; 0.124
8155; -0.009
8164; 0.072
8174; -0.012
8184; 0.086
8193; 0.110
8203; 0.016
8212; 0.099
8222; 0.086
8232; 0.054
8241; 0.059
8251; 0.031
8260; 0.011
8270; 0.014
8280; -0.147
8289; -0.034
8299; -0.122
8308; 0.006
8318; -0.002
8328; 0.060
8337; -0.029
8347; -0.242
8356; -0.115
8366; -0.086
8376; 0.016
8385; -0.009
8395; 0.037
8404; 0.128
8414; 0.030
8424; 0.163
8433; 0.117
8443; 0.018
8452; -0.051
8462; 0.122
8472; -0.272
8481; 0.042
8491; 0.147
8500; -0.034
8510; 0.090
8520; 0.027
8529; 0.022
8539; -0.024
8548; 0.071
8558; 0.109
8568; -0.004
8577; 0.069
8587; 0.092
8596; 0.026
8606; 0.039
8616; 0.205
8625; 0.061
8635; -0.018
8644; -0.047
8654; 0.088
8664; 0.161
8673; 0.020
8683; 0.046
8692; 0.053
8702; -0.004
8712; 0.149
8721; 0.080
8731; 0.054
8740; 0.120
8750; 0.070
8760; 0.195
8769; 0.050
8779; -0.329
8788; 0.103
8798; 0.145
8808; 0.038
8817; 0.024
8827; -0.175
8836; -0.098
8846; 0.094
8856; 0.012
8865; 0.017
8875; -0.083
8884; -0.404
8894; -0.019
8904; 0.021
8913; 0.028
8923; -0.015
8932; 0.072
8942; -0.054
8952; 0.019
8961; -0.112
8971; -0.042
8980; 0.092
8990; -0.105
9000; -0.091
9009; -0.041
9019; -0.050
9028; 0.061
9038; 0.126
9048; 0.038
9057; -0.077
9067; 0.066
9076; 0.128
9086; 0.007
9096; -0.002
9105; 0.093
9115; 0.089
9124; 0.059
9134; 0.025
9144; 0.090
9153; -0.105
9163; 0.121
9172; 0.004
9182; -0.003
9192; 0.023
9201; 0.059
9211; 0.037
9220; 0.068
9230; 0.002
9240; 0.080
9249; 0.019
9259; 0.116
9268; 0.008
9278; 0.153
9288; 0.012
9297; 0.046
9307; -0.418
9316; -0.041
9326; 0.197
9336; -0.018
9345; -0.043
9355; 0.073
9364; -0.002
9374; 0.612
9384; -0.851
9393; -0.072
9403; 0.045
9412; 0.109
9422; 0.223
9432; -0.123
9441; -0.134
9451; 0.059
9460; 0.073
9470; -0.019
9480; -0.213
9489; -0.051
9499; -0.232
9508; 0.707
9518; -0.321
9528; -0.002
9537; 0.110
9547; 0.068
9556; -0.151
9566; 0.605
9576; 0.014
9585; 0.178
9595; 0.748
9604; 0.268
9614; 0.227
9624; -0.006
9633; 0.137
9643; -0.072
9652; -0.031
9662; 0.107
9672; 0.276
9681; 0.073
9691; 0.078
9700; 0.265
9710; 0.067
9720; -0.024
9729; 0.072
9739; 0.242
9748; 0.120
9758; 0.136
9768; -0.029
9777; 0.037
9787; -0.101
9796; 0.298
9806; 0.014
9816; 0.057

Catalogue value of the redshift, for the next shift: 1.573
